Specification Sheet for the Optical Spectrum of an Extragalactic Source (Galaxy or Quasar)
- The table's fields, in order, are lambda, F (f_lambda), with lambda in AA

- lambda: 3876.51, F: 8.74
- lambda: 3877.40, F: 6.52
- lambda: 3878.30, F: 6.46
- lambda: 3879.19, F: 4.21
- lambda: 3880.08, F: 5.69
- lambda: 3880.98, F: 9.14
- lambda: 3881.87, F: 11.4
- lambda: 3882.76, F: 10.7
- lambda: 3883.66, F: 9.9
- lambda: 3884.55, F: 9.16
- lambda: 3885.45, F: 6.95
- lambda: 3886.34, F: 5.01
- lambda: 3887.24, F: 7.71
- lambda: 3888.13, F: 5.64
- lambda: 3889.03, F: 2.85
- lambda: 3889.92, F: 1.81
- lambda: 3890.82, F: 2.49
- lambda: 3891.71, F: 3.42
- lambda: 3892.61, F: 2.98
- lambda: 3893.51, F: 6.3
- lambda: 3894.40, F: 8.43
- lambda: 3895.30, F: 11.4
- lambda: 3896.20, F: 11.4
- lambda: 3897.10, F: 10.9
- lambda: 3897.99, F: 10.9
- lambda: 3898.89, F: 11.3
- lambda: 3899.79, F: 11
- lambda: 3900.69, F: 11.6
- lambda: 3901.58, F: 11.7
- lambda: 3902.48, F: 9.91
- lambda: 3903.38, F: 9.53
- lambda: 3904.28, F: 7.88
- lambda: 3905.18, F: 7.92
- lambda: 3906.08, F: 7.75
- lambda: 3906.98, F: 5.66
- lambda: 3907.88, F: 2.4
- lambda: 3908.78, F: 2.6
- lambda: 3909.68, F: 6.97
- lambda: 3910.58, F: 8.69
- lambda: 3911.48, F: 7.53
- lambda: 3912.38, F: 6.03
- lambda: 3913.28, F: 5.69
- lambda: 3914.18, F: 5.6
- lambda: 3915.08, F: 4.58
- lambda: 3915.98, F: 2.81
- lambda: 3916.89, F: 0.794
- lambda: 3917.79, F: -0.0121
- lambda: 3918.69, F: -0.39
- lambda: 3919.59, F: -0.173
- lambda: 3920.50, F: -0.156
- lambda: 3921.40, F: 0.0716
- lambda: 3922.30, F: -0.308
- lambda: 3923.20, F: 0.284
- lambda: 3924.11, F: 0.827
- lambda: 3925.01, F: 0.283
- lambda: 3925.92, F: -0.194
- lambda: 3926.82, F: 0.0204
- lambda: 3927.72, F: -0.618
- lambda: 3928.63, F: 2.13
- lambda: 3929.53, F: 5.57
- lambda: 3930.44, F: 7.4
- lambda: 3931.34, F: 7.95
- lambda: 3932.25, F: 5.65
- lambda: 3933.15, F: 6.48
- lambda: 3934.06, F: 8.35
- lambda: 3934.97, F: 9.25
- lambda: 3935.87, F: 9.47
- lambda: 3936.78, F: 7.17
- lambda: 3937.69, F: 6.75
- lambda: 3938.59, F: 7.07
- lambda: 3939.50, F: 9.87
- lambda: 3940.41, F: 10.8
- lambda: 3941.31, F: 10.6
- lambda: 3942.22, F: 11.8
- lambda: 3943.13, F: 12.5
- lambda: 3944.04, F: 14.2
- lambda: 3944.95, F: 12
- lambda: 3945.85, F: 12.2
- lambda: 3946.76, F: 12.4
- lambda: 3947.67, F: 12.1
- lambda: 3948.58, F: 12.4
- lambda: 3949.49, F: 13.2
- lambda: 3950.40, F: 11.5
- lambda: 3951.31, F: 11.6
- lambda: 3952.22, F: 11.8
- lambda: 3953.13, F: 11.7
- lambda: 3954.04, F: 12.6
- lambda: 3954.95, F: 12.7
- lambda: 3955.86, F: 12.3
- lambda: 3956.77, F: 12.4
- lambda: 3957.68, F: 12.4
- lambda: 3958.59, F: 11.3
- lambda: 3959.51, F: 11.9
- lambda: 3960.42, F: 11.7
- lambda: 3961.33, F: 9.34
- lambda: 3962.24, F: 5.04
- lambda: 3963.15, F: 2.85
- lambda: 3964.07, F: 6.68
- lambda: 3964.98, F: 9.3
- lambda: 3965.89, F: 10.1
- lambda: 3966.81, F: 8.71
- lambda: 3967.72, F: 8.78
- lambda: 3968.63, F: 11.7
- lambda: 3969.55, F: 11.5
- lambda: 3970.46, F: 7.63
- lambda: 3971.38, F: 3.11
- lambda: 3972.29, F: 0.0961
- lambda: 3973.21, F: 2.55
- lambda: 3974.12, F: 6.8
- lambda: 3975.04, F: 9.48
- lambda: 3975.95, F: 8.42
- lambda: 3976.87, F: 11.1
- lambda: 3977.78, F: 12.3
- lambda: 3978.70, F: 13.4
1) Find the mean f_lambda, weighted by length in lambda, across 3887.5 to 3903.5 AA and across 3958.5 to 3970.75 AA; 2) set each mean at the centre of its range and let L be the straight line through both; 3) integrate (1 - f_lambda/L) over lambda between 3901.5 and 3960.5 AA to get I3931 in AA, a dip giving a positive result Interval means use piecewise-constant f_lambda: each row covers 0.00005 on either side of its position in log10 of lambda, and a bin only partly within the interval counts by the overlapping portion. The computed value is 8.7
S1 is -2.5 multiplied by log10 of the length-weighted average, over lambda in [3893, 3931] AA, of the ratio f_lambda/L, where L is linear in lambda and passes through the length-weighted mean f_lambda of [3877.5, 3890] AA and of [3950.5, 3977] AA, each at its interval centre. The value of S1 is 0.39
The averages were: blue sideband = 7.04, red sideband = 9.16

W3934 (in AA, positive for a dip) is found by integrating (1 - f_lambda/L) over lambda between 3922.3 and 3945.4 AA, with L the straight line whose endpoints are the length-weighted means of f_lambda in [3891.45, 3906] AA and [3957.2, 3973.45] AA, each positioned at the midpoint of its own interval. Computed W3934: 5.6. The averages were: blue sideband 9.2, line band 6.5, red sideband 8.11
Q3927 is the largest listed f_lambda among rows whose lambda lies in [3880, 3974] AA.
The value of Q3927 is 14.2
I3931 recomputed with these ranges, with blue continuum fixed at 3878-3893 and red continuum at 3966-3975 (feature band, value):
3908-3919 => 3.78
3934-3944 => -4.37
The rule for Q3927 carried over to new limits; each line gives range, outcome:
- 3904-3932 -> 8.69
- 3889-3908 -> 11.7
